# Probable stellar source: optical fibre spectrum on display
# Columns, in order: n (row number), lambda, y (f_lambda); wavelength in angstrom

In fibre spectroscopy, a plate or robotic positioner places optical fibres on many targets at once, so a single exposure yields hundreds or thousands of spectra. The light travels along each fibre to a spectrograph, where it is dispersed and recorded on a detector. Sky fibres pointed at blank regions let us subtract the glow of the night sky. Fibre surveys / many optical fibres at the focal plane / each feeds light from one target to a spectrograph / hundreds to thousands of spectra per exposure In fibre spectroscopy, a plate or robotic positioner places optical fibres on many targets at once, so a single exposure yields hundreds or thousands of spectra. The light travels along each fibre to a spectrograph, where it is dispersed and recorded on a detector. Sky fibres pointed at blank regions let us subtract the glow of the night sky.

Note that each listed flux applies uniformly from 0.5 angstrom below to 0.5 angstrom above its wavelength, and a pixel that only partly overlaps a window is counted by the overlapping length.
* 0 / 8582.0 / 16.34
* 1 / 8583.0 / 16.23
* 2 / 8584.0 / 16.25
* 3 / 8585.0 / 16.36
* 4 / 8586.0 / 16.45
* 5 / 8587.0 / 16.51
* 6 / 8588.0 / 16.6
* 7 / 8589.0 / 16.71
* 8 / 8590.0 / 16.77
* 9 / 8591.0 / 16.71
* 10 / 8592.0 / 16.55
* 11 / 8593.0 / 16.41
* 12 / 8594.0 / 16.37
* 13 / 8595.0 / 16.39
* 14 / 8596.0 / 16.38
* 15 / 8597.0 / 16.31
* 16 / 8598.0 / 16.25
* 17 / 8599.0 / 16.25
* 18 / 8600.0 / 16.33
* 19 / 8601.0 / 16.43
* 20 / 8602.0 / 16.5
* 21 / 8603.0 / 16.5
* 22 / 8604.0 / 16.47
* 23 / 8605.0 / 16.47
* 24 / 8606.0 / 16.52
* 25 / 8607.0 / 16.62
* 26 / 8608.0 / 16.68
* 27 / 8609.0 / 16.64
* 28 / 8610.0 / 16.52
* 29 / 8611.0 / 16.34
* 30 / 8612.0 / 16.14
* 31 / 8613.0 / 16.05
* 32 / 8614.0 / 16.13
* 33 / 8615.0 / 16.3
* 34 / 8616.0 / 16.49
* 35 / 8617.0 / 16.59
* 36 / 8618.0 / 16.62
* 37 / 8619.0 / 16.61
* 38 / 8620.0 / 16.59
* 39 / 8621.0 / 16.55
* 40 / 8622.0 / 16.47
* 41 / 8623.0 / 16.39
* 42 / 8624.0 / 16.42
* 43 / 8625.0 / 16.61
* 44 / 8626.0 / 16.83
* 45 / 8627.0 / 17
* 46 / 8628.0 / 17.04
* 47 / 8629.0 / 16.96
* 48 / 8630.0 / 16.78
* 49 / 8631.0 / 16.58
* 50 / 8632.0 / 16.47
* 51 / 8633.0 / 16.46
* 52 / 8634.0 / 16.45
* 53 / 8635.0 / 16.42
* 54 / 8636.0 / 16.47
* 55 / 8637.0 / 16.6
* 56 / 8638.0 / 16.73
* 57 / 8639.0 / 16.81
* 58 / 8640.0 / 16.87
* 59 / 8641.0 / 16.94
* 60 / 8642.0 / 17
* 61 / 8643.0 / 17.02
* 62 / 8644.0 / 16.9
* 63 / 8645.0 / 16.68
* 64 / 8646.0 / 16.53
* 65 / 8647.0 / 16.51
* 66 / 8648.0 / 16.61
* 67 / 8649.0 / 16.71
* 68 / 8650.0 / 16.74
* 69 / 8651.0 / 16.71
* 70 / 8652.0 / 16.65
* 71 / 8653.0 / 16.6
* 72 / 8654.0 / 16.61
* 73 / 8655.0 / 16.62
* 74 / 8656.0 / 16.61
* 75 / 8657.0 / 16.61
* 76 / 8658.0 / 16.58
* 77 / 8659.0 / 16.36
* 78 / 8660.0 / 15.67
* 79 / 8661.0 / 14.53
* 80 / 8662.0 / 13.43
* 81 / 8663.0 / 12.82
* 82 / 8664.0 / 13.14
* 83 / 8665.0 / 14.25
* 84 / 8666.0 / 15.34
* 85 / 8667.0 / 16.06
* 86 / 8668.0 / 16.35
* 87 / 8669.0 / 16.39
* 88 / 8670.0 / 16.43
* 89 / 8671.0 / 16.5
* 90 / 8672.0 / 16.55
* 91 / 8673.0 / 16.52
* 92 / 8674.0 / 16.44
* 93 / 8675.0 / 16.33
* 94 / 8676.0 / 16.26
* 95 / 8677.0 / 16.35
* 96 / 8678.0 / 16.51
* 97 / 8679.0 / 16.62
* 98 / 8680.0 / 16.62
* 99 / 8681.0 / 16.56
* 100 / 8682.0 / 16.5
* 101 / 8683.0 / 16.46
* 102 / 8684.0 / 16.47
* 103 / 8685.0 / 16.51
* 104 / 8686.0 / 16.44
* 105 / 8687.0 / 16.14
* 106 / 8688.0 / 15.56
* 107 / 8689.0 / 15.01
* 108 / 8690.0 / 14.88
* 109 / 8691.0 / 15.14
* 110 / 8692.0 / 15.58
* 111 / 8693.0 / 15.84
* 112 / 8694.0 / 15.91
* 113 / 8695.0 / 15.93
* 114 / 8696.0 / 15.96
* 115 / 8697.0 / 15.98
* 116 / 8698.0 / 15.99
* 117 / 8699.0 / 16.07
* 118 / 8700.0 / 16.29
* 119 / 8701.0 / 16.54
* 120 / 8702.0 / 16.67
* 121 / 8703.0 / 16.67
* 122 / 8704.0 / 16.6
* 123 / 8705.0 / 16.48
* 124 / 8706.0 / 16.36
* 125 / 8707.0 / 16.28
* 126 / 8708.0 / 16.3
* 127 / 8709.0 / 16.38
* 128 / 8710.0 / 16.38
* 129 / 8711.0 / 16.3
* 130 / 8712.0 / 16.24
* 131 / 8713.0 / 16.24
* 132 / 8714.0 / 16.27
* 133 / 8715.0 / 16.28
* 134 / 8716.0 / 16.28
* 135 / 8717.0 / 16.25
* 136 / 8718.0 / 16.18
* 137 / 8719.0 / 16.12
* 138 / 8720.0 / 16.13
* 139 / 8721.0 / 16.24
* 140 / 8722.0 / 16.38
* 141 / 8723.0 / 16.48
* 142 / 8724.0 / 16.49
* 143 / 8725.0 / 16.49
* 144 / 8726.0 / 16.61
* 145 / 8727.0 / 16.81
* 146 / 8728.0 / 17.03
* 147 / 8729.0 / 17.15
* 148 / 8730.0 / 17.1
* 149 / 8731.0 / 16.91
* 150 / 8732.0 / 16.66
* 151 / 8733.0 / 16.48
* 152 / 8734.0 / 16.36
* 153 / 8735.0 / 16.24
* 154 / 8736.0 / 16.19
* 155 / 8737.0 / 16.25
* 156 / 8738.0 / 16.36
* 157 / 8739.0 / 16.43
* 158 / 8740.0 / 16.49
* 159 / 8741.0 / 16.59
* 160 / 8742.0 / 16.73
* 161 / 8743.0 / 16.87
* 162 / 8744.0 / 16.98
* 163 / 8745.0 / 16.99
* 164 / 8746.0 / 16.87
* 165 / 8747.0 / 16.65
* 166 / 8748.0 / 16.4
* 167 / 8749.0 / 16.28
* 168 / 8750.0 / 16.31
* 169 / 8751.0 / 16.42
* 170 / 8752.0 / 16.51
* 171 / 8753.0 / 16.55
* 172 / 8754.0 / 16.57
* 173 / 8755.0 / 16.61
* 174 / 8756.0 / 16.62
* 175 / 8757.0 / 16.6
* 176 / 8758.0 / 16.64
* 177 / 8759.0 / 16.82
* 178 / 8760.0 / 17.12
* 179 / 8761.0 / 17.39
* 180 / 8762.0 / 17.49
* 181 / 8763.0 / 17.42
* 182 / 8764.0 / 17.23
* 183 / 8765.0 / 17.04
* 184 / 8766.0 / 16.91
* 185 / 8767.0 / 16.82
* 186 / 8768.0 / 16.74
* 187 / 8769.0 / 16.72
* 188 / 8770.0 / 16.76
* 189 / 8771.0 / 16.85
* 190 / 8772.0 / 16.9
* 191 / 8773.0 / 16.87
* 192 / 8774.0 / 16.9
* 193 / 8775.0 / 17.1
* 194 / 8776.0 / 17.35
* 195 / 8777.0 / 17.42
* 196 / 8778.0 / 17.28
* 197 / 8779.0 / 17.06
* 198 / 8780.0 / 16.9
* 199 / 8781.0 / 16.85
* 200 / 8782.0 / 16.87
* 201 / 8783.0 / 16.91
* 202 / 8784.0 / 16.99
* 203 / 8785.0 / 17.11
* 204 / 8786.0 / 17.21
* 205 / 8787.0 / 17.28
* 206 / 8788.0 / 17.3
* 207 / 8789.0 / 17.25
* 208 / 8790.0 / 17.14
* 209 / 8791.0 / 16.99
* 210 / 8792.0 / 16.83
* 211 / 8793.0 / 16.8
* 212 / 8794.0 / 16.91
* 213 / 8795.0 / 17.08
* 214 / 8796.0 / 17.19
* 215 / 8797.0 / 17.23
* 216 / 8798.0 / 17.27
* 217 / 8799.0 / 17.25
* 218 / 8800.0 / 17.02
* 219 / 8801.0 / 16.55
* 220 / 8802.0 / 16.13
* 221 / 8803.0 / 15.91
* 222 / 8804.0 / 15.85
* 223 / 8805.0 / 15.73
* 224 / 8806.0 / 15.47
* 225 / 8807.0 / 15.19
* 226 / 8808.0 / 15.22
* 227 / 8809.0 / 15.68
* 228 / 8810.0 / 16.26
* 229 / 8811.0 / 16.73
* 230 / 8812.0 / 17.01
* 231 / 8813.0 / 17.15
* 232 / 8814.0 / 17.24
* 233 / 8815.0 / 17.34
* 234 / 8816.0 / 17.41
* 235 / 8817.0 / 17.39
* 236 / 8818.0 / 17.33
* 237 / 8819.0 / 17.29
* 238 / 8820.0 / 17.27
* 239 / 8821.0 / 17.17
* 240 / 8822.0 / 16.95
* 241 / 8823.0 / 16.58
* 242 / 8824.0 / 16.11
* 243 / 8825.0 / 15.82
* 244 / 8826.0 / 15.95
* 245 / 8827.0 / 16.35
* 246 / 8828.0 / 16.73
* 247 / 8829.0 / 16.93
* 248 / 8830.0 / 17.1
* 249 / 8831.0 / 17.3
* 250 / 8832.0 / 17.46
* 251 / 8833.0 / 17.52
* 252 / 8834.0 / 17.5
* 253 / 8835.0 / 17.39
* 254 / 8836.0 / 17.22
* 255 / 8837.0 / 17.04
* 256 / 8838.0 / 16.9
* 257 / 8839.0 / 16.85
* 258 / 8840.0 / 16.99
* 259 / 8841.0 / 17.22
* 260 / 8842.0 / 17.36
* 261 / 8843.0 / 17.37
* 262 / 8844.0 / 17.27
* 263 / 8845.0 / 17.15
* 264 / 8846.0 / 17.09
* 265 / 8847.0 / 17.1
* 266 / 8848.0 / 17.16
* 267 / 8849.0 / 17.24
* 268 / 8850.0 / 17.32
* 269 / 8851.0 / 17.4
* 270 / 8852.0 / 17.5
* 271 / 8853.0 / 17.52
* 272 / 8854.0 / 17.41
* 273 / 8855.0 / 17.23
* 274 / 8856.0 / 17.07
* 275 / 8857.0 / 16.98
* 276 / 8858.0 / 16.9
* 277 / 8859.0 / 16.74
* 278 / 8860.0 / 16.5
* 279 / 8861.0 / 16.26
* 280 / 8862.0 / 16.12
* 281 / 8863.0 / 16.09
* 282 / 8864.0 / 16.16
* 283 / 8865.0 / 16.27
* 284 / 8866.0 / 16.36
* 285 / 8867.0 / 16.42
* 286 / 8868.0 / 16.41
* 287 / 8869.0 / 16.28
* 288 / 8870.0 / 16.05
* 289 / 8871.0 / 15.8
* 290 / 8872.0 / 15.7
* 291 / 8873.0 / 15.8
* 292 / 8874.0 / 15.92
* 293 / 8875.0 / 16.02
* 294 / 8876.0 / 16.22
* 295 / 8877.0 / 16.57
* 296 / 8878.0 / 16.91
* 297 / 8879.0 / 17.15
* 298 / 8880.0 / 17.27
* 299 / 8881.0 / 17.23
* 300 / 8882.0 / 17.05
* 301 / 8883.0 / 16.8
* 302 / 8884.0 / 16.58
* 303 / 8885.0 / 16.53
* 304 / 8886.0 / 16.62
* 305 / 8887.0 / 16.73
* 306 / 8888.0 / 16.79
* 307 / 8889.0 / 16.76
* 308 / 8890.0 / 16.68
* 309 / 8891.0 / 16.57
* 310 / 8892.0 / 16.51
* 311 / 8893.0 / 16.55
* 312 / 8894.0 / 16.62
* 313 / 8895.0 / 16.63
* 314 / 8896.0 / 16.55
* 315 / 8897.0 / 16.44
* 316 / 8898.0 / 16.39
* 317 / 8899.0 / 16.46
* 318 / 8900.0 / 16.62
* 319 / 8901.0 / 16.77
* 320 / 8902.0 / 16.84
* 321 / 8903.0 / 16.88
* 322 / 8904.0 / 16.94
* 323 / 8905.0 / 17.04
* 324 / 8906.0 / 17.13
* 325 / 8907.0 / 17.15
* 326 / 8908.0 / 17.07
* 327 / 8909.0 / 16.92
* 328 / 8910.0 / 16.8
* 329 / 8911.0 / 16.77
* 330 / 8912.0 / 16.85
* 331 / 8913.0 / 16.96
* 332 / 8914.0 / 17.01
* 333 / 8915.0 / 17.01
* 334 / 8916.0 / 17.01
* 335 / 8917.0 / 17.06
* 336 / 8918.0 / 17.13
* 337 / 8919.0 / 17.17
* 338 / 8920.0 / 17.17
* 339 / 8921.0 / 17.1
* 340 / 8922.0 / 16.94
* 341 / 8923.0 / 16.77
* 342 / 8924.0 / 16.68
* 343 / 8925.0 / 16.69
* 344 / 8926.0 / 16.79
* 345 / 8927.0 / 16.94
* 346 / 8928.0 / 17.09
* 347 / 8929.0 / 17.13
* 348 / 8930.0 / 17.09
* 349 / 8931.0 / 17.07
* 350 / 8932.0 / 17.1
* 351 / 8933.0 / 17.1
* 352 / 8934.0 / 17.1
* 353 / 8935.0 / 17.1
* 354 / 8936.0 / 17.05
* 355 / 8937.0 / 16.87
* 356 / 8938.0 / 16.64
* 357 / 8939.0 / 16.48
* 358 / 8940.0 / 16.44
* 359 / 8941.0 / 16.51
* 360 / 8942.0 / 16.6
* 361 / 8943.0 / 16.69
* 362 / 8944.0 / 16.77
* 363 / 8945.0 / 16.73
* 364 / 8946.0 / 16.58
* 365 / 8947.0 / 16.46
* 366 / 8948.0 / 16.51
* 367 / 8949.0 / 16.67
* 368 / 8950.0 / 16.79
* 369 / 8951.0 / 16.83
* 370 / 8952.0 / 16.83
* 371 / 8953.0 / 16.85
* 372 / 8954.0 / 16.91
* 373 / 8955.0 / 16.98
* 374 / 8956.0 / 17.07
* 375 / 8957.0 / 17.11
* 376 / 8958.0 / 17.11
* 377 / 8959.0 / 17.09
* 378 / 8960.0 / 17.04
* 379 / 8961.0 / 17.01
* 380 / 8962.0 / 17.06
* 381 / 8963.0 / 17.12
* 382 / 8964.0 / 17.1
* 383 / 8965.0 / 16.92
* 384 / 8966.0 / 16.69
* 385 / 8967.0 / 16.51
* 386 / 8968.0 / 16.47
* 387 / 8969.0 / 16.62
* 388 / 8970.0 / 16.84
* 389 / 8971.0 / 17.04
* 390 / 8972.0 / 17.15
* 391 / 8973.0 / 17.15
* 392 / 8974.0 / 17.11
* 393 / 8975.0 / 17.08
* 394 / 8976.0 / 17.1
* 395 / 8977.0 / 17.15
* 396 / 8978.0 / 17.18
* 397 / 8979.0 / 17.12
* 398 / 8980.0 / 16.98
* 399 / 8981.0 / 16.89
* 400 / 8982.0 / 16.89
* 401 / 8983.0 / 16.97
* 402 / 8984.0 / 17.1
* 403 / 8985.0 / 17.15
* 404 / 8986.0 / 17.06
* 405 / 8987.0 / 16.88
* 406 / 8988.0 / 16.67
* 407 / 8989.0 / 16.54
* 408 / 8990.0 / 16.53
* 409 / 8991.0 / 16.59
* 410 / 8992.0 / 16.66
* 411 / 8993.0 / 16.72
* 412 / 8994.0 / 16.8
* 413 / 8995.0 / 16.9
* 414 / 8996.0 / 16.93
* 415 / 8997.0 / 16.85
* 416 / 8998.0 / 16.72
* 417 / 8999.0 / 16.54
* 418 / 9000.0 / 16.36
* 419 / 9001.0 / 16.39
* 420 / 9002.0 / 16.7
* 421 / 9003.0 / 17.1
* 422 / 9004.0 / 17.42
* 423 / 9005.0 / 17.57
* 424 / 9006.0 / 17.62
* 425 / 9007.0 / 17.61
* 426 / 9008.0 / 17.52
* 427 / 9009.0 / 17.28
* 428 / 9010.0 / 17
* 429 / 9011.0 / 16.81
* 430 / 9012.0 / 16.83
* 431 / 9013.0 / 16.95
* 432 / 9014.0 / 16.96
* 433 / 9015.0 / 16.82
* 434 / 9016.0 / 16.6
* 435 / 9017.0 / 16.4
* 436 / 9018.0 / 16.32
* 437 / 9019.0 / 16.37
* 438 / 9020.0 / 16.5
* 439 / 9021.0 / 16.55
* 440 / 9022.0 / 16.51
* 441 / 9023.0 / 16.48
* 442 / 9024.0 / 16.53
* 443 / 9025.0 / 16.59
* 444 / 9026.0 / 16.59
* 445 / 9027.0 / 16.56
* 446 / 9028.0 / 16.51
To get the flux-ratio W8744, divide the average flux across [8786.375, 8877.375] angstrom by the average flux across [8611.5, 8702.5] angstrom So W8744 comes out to 1.0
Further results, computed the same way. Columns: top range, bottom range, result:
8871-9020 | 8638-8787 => 1.02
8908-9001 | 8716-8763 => 1.02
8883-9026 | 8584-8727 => 1.03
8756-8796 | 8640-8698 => 1.06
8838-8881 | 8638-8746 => 1.03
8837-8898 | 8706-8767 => 1.01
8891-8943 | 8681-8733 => 1.04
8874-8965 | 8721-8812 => 1.01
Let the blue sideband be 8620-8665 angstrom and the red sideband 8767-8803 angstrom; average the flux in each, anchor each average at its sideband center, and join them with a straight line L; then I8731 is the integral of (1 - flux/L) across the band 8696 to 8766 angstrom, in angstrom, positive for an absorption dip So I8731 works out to 0.8 angstrom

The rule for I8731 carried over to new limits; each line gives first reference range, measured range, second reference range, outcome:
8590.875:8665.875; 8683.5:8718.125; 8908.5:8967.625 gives 0.74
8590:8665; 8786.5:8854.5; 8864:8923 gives -1.25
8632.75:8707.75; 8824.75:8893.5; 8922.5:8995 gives -0.60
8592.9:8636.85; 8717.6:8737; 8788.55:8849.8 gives 0.20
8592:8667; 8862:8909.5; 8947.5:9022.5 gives 0.46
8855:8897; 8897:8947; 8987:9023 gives -0.74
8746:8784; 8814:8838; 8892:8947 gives -0.22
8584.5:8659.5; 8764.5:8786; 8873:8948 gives -0.37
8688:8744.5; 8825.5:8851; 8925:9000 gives -0.79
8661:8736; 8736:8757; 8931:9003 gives -0.39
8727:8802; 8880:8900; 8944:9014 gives 0.26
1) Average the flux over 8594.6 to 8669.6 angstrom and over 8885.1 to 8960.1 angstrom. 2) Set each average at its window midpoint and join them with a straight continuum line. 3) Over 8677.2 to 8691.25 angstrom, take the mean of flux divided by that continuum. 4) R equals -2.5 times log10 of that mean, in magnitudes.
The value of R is 0.02 mag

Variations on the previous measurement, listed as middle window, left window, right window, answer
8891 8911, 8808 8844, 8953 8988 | 0.014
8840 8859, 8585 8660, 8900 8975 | -0.026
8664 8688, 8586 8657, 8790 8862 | 0.030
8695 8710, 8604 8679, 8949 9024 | 0.008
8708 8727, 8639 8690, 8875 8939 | -0.001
